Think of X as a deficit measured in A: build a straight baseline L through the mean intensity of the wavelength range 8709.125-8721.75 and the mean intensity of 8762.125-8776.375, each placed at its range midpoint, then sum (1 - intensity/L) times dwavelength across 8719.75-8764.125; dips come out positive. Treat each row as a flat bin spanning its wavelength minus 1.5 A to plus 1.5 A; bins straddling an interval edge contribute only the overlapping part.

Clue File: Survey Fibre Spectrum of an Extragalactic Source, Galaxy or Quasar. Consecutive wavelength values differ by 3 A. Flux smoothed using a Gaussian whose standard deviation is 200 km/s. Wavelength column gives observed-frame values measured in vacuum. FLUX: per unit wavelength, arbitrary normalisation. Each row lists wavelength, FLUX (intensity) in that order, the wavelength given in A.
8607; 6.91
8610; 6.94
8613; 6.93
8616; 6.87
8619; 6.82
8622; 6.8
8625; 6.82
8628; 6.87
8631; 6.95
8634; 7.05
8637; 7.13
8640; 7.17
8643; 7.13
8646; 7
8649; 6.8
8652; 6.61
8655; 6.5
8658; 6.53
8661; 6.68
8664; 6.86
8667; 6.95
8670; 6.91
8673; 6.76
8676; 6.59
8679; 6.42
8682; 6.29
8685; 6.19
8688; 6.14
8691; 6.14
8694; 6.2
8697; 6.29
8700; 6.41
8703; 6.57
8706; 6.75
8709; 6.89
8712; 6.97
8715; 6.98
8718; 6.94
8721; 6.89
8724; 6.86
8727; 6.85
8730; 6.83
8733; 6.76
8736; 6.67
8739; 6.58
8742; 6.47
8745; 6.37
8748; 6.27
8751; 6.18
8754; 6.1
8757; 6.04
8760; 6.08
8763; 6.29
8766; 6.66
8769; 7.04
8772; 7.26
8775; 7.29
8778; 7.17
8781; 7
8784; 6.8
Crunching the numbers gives 2.9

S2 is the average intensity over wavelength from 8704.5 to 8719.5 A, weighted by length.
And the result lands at 6.91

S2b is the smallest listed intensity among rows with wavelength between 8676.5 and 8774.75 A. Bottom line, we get 6.04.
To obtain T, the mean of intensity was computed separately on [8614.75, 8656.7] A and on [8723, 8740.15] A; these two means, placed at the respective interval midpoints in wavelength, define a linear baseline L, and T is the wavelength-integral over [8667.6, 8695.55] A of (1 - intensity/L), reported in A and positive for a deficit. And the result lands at 1.7 A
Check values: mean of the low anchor 6.89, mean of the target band 6.42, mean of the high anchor 6.76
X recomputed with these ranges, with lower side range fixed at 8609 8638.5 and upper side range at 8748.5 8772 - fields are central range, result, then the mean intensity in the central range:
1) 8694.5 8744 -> -1.2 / 6.72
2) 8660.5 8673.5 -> -0.2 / 6.85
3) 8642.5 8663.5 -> 0.2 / 6.74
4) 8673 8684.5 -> 0.4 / 6.45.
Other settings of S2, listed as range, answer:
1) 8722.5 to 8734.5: 6.83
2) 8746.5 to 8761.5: 6.13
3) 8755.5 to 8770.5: 6.42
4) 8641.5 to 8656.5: 6.81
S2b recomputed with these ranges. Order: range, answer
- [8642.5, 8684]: 6.29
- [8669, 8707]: 6.14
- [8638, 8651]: 6.8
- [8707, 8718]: 6.89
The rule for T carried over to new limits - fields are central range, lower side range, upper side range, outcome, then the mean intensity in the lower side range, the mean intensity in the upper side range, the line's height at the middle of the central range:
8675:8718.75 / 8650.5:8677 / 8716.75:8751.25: 1.14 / 6.71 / 6.65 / 6.68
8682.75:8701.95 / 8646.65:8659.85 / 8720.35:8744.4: 1.26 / 6.64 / 6.72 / 6.68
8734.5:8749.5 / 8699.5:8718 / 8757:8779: 0.68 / 6.8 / 6.77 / 6.78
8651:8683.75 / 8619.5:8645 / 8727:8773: 0.96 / 6.98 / 6.51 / 6.84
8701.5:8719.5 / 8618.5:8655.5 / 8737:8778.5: -0.44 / 6.91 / 6.54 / 6.69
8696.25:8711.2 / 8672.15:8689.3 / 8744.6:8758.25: -0.70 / 6.39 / 6.18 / 6.32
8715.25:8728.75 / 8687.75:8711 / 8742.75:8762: -1.18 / 6.45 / 6.19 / 6.34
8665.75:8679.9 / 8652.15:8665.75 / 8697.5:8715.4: -0.14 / 6.64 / 6.72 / 6.67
